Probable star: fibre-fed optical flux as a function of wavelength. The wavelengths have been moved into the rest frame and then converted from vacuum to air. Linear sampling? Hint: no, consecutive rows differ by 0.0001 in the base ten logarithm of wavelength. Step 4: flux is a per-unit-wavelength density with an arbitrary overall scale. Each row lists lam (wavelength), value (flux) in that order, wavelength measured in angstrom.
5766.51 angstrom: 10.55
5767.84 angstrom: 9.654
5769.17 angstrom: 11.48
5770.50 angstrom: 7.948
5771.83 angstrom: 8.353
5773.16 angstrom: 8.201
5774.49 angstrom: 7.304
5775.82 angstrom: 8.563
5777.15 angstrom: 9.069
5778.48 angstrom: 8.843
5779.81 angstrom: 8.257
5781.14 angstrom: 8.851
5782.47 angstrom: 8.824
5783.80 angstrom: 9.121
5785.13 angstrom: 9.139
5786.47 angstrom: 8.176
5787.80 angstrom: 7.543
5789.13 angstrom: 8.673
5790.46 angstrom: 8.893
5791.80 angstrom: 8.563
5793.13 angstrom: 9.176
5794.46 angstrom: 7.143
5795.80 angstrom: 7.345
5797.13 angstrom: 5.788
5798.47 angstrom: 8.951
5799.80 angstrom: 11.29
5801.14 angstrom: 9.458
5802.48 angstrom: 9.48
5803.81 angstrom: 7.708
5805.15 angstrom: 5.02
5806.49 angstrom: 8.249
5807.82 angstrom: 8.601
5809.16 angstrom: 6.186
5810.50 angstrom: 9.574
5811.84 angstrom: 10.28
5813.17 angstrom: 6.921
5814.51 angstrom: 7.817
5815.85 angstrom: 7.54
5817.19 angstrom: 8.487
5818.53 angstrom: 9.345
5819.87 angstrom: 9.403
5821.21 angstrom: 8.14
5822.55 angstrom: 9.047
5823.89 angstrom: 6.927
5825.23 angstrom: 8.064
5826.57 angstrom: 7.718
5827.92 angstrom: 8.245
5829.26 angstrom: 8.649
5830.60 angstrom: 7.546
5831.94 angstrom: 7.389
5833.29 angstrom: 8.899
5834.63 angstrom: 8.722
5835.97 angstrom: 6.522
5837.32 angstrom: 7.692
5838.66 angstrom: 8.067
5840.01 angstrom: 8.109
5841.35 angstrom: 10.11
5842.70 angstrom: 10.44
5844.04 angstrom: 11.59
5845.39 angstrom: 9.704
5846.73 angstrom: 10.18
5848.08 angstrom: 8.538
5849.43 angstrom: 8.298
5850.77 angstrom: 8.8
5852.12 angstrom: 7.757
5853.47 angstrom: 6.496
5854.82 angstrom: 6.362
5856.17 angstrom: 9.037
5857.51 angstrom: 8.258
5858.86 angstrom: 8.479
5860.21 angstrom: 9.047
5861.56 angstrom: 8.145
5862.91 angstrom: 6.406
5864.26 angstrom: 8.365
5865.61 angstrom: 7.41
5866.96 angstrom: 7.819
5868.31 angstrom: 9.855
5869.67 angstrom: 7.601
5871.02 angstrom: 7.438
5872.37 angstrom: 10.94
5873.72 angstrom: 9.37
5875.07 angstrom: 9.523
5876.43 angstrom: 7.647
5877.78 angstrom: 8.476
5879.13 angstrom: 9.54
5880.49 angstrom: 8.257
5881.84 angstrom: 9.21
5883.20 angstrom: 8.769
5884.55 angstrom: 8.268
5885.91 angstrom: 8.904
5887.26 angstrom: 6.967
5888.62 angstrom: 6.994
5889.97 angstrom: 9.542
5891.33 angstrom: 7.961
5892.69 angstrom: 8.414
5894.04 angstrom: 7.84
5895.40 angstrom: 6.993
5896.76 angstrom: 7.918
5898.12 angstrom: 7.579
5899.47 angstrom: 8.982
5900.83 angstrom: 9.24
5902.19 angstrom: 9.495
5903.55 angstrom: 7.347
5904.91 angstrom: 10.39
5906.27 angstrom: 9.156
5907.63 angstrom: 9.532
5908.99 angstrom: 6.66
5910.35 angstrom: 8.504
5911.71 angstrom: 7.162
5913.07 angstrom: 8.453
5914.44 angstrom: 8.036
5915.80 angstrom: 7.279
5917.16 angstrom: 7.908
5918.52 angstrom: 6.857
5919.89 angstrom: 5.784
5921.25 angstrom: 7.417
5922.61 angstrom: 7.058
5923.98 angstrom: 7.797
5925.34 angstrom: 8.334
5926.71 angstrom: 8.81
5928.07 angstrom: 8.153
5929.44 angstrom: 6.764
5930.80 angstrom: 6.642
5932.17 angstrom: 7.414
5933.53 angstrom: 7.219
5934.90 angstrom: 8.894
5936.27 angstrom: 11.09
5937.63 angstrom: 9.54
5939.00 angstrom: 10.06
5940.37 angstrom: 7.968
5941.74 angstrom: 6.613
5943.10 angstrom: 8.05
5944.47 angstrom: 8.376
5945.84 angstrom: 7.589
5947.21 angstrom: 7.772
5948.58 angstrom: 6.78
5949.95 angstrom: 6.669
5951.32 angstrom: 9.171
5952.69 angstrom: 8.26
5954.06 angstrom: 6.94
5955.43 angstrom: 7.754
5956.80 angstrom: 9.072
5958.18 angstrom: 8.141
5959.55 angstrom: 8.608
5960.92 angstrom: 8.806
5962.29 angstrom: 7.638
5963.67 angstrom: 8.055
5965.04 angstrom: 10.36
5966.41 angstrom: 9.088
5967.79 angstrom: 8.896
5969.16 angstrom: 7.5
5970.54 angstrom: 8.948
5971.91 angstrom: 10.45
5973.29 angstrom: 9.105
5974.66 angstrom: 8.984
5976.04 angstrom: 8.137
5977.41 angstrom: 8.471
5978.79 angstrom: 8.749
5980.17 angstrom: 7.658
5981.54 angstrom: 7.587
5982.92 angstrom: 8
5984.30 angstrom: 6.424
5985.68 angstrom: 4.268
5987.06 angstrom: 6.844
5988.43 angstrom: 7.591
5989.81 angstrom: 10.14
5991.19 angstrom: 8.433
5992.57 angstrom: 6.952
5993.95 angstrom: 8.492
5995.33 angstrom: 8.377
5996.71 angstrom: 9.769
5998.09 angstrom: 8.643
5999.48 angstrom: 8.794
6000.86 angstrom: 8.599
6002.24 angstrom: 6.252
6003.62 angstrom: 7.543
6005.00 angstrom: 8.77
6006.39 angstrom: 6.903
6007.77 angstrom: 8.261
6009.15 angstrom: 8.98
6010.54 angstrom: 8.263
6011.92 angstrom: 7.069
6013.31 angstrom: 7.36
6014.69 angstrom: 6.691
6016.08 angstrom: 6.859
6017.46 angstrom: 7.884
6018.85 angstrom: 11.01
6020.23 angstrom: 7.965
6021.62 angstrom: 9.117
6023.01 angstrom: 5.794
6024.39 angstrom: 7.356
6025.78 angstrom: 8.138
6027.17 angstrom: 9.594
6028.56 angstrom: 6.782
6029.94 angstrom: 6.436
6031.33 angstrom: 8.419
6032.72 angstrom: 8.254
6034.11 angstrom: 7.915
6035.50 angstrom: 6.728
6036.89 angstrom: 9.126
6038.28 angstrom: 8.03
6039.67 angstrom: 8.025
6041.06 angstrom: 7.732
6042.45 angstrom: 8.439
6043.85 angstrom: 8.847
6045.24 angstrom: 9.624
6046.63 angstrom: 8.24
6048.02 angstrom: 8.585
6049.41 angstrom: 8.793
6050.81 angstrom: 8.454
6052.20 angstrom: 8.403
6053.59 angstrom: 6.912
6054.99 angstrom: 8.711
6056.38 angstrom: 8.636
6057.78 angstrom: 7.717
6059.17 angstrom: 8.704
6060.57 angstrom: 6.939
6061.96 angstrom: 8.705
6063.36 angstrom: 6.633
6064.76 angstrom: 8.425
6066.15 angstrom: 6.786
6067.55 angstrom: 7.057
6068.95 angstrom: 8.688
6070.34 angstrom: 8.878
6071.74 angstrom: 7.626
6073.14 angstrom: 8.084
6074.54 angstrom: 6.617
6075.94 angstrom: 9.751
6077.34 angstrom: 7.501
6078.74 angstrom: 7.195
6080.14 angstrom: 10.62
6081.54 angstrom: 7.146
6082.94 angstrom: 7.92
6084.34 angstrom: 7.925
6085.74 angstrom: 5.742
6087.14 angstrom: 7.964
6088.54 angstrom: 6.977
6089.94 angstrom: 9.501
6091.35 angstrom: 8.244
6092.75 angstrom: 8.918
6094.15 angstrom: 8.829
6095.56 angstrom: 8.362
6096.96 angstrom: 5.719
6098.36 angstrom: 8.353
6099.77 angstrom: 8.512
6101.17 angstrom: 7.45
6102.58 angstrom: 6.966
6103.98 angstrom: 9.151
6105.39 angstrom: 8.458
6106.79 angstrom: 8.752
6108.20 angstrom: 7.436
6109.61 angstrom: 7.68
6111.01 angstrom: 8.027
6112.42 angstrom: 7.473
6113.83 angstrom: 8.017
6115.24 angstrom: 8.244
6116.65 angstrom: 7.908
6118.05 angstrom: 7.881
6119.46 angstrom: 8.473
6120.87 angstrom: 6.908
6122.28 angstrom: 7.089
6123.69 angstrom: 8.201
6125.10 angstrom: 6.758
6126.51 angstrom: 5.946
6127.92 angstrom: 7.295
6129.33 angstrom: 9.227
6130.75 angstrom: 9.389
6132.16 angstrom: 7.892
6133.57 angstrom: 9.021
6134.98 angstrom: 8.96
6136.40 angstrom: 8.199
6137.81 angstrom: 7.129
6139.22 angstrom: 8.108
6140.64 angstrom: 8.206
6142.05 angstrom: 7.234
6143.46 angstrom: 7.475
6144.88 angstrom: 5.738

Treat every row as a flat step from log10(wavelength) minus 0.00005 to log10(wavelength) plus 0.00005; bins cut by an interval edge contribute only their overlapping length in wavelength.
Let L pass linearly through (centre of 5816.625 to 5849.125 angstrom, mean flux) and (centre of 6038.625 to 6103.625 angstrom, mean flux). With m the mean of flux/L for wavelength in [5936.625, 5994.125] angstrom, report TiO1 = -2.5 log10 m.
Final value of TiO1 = 0.02 mag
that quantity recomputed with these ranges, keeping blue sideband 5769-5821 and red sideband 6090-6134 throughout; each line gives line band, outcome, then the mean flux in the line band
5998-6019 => 0.030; 7.89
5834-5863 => -0.024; 8.53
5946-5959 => 0.049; 7.84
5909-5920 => 0.099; 7.53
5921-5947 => 0.016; 8.1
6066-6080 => 0.008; 7.97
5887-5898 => 0.059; 7.84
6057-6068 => 0.056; 7.64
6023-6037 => 0.050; 7.72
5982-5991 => 0.121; 7.29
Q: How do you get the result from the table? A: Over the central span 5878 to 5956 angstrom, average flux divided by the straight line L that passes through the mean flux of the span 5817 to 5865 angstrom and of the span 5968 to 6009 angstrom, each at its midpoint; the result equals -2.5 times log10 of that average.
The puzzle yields 0.02 mag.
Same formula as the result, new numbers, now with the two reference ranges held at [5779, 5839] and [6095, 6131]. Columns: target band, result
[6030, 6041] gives -0.004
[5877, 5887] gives -0.070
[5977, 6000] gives 0.008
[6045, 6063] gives -0.051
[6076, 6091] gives -0.012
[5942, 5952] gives 0.045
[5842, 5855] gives -0.090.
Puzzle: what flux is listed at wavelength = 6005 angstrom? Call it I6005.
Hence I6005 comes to 8.77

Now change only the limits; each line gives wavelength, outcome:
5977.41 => 8.471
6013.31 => 7.36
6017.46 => 7.884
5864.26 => 8.365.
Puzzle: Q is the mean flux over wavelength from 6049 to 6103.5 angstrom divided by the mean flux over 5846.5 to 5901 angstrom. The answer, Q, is 0.96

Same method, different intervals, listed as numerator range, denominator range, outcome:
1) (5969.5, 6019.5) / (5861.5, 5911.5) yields 0.96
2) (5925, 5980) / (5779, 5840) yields 1.01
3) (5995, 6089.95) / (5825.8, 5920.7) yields 0.96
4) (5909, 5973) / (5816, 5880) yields 0.96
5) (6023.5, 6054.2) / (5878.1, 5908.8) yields 0.96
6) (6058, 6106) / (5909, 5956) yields 1.01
